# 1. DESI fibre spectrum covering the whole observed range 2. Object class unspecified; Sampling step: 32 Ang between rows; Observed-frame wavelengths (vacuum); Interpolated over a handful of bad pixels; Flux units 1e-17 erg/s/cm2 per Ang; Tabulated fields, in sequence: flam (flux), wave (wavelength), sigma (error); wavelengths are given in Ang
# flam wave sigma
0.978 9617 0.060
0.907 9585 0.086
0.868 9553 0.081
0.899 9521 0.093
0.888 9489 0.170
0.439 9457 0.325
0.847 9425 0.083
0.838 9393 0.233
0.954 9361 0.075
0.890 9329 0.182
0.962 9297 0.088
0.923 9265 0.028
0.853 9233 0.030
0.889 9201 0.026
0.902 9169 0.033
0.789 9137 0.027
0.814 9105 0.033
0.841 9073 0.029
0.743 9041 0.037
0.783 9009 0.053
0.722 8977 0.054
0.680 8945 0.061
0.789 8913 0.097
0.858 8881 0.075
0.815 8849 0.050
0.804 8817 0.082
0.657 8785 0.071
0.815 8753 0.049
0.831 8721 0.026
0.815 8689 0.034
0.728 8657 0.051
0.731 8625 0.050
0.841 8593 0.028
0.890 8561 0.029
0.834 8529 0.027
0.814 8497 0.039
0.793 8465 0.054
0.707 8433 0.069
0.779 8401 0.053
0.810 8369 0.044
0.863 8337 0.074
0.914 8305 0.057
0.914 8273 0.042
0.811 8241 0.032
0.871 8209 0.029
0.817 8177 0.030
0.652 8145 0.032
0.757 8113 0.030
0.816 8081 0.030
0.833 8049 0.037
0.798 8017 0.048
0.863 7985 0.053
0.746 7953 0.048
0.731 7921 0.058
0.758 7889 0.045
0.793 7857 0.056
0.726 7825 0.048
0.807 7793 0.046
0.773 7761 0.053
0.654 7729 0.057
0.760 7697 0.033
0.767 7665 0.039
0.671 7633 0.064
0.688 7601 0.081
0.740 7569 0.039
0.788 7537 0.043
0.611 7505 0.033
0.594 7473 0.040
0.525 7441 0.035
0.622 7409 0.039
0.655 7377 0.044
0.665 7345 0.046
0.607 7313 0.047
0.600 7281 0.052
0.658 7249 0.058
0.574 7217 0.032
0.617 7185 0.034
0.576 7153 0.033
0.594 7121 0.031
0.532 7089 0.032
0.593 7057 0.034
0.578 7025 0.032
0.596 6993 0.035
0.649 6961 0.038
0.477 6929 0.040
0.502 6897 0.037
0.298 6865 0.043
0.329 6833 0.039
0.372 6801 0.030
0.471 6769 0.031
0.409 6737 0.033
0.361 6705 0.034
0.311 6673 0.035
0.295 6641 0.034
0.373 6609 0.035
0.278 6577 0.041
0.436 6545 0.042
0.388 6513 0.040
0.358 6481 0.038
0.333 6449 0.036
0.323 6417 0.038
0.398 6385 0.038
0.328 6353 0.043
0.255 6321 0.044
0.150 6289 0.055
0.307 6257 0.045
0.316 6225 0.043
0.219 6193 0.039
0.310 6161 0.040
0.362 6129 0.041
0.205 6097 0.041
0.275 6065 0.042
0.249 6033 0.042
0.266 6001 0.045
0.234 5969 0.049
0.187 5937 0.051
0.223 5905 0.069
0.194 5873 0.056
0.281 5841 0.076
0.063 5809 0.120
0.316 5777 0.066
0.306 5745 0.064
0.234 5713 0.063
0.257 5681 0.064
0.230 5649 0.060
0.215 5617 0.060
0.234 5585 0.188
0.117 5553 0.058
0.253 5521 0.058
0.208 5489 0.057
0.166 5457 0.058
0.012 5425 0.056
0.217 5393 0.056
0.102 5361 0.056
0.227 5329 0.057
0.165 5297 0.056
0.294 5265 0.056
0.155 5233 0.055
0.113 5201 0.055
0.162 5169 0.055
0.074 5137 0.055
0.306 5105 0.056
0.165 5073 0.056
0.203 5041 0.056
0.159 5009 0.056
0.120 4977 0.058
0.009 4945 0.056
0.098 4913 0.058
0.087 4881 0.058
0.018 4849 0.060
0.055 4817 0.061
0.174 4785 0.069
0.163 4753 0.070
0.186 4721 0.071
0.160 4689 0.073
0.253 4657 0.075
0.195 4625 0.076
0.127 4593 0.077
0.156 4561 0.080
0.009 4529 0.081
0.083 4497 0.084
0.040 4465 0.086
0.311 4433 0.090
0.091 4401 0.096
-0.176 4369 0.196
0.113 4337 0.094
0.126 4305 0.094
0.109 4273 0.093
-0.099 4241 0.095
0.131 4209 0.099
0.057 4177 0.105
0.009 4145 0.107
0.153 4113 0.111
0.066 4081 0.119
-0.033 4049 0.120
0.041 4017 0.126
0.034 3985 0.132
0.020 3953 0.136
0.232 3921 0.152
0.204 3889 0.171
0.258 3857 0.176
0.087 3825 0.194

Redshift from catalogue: 0.731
